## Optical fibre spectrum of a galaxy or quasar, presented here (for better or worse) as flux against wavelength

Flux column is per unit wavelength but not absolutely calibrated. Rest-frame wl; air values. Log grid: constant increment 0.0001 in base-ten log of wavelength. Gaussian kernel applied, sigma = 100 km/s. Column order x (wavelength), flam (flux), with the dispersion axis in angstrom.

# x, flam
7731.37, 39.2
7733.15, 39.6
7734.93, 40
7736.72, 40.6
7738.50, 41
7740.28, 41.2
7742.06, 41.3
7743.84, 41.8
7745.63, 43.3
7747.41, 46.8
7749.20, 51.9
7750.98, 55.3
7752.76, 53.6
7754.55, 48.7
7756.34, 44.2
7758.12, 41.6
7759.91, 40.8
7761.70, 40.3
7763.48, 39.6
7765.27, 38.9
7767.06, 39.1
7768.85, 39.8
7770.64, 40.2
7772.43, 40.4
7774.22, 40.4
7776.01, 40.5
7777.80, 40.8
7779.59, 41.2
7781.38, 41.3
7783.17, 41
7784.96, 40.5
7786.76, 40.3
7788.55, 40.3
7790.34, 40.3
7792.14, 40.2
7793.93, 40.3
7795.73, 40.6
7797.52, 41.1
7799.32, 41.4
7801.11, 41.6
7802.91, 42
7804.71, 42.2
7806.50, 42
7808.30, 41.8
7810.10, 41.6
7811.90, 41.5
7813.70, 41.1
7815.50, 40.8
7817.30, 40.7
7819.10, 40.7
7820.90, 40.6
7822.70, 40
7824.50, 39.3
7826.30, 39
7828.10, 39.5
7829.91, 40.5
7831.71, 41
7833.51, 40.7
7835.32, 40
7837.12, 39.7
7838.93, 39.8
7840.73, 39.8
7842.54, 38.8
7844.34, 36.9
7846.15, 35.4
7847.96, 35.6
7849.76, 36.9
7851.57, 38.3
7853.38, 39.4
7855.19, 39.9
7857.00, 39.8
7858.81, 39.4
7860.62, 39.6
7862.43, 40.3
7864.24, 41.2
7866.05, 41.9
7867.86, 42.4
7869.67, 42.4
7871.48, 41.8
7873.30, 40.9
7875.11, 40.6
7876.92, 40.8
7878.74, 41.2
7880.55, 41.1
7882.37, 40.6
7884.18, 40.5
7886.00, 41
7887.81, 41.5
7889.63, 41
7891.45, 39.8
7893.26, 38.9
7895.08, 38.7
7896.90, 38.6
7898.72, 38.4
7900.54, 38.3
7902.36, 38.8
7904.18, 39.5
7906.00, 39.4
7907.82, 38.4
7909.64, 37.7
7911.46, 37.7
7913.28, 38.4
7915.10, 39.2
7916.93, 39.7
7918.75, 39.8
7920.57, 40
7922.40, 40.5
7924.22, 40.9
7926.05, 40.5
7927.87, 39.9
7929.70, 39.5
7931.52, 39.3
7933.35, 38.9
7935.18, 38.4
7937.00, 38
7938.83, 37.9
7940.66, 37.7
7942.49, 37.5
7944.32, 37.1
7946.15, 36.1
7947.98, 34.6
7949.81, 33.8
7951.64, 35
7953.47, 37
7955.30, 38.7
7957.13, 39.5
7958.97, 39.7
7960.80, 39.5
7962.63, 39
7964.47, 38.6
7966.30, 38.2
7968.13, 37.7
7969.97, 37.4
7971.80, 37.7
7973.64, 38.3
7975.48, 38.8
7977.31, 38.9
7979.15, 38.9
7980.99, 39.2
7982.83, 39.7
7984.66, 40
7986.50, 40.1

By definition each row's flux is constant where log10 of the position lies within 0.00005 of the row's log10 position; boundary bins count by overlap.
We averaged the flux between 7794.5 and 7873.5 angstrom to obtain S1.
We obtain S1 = 40.2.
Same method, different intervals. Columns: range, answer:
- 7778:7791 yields 40.7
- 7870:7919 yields 39.7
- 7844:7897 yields 39.9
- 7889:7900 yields 39.1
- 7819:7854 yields 39.1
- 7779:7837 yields 40.8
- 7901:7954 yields 38.3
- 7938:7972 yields 37.5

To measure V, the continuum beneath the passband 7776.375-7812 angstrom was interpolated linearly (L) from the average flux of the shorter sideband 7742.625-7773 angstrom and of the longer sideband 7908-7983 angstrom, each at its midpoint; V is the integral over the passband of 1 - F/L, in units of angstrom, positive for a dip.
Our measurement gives 1.5 angstrom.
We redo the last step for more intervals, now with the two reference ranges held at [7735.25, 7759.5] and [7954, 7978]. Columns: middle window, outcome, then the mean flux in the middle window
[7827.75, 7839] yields 0.6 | 40.2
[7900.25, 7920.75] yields 0.7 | 38.9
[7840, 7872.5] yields 1.9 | 39.4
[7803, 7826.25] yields 1.2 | 41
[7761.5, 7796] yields 3.1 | 40.3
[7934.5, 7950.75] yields 1.1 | 36.8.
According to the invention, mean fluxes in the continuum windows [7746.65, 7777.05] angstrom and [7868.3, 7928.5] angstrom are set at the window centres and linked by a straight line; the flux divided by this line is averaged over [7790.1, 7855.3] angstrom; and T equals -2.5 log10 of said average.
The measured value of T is 0.05 mag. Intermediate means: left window 43.6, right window 39.9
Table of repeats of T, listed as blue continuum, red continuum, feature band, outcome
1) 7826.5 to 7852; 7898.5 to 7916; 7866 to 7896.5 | -0.059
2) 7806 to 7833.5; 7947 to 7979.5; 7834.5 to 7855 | 0.052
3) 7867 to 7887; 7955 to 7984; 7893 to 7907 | 0.049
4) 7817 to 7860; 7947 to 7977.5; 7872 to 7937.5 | -0.033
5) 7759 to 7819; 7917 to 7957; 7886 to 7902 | -0.014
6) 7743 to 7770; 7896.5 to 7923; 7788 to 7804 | 0.053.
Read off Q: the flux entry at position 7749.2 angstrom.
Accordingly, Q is 51.9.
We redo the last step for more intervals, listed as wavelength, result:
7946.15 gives 36.1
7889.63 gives 41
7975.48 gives 38.8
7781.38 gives 41.3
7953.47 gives 37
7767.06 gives 39.1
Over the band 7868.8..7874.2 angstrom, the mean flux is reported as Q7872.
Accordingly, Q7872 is 41.7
